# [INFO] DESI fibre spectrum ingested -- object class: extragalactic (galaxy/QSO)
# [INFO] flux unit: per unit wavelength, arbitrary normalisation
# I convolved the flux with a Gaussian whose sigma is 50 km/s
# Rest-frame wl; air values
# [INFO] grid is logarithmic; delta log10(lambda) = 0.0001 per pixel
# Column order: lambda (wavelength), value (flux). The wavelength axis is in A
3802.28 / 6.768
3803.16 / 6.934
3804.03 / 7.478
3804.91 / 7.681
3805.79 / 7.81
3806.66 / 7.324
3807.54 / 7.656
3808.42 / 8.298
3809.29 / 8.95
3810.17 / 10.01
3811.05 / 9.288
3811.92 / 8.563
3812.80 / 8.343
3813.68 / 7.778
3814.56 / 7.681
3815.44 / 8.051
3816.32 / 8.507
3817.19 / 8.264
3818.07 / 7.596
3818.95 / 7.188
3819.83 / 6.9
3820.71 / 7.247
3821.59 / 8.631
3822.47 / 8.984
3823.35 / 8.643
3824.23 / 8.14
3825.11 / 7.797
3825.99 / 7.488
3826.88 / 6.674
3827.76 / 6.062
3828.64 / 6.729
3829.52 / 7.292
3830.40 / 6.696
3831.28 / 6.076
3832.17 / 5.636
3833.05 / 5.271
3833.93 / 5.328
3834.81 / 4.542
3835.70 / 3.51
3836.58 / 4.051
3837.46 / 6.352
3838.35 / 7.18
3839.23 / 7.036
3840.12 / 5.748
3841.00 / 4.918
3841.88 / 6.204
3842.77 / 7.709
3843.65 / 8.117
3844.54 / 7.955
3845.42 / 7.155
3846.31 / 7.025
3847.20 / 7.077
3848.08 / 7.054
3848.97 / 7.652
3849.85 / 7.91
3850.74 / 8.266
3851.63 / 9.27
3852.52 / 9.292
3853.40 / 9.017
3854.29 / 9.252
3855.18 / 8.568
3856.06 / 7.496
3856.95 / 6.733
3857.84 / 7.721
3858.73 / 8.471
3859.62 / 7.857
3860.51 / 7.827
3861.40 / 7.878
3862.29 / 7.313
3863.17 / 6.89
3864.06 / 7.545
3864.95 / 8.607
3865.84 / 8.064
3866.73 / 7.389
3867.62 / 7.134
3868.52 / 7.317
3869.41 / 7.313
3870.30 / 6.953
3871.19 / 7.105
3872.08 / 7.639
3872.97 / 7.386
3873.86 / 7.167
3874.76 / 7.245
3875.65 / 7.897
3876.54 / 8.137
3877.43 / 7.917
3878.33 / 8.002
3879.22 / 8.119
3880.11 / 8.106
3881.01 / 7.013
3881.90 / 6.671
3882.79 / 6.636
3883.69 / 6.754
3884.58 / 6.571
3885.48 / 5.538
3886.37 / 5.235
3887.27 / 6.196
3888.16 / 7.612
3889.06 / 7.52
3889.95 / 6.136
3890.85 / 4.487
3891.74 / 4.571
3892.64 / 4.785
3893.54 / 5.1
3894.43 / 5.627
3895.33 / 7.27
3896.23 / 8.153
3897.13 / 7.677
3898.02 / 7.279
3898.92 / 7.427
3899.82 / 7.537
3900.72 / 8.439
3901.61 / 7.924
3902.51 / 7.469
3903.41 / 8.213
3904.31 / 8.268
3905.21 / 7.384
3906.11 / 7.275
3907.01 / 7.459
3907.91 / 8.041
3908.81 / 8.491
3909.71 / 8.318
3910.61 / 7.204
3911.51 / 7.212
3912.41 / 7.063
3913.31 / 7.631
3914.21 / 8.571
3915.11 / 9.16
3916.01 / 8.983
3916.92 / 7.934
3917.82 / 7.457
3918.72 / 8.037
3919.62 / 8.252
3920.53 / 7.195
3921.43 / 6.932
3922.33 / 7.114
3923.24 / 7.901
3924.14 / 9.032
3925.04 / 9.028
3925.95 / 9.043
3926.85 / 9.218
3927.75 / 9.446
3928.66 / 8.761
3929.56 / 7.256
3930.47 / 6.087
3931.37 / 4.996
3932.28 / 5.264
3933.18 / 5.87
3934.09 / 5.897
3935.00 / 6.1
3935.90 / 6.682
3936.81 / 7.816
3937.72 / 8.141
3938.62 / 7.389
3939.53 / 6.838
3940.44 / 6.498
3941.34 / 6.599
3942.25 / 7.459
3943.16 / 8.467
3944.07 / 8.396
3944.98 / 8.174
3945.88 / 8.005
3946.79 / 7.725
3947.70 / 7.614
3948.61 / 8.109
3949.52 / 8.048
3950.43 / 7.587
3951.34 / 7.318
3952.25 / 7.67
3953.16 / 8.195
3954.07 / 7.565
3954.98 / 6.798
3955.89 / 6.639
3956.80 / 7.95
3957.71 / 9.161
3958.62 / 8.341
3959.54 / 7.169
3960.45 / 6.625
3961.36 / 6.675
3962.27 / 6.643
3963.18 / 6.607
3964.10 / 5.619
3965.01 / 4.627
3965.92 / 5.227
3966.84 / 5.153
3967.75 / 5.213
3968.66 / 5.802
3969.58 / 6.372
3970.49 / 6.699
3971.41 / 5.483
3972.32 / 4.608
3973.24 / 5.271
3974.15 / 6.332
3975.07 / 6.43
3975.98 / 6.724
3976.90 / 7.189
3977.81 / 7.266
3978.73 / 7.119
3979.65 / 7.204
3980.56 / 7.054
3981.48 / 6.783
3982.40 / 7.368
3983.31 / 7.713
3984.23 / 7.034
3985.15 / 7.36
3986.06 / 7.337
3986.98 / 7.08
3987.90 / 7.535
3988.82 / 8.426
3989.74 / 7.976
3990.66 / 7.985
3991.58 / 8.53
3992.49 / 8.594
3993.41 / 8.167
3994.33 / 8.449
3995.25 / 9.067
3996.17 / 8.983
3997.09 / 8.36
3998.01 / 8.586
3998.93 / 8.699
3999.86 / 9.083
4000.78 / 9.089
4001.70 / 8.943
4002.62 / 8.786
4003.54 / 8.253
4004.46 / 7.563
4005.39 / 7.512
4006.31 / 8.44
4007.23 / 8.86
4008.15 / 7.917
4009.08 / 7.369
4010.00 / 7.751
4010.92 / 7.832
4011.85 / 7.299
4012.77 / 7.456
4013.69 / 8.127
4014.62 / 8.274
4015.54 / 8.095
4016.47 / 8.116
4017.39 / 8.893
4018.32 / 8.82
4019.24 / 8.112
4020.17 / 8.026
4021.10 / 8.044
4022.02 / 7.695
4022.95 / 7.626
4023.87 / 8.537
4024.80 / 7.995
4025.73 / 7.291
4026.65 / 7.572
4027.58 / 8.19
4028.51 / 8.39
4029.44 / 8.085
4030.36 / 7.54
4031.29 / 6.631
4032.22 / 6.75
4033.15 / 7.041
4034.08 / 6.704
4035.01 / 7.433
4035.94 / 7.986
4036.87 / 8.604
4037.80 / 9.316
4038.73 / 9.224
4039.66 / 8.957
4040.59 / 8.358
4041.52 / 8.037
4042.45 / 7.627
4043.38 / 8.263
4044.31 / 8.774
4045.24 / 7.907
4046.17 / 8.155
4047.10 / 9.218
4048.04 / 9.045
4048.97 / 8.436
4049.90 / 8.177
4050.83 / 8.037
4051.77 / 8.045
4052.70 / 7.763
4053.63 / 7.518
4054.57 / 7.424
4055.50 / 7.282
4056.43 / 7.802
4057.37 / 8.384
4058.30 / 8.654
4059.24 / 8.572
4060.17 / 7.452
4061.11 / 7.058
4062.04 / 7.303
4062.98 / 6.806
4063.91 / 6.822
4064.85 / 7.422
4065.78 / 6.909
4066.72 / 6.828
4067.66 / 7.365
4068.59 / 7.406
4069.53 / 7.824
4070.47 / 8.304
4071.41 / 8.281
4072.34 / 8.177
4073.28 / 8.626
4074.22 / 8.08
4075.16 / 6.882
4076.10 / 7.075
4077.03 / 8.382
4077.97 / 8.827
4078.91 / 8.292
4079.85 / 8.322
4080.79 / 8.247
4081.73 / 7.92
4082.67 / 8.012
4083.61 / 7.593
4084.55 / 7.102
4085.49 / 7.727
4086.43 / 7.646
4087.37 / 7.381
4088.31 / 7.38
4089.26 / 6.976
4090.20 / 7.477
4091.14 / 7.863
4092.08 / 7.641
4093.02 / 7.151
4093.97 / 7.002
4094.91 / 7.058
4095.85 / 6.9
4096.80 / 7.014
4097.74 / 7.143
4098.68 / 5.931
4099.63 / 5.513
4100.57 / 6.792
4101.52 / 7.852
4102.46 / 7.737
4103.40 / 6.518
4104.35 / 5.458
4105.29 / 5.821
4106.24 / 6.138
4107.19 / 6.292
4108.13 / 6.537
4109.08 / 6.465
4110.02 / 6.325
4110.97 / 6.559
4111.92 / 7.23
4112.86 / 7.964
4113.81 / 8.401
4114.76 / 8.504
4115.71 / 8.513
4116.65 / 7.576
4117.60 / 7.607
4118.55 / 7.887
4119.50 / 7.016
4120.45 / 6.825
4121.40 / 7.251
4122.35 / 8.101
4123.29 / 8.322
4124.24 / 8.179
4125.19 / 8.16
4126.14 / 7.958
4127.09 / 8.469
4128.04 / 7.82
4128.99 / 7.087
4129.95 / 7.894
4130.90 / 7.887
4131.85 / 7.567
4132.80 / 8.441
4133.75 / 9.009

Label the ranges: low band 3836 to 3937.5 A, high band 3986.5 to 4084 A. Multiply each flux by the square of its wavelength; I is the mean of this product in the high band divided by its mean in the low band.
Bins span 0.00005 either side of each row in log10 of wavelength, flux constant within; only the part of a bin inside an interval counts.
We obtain 1.2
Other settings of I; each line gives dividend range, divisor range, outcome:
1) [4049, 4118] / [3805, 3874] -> 1.13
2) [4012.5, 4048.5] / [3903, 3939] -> 1.12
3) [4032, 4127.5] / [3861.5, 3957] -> 1.12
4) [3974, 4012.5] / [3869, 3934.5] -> 1.13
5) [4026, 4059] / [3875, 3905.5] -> 1.24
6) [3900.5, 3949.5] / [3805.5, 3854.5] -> 1.09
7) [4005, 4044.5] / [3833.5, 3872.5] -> 1.20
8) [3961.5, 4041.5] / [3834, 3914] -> 1.12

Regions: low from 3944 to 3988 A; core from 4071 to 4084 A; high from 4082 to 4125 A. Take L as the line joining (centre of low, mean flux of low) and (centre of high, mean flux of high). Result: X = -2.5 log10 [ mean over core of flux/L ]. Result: -0.13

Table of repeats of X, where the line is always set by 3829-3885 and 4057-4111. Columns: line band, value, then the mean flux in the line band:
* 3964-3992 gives 0.094 mag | 6.67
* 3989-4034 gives -0.114 mag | 8.1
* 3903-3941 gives -0.052 mag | 7.6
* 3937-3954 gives -0.061 mag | 7.68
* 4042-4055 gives -0.120 mag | 8.17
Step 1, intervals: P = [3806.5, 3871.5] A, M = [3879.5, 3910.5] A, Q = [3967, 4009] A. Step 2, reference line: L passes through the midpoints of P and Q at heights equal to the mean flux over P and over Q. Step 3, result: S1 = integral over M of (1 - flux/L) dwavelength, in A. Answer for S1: 2.0 A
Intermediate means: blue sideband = 7.43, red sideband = 7.52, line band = 6.99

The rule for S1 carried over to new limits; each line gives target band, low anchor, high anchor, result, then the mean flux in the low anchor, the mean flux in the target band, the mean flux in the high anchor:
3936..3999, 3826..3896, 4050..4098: 0.4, 6.98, 7.26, 7.64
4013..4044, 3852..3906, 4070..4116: -2.8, 7.32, 8.01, 7.36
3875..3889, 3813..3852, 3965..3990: -0.4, 7.03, 7.11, 6.61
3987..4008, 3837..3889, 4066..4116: -2.9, 7.42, 8.41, 7.36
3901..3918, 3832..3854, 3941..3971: -2.3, 6.81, 7.91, 7.09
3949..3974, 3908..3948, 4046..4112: 3.1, 7.62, 6.63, 7.45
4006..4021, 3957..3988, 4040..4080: -1.8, 6.61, 8.08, 7.91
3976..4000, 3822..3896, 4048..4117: -1.8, 7.05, 7.84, 7.46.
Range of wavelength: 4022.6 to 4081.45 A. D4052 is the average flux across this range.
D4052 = 7.91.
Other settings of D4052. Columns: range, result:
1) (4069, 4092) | 7.84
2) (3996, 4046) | 8.1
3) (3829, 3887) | 7.15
